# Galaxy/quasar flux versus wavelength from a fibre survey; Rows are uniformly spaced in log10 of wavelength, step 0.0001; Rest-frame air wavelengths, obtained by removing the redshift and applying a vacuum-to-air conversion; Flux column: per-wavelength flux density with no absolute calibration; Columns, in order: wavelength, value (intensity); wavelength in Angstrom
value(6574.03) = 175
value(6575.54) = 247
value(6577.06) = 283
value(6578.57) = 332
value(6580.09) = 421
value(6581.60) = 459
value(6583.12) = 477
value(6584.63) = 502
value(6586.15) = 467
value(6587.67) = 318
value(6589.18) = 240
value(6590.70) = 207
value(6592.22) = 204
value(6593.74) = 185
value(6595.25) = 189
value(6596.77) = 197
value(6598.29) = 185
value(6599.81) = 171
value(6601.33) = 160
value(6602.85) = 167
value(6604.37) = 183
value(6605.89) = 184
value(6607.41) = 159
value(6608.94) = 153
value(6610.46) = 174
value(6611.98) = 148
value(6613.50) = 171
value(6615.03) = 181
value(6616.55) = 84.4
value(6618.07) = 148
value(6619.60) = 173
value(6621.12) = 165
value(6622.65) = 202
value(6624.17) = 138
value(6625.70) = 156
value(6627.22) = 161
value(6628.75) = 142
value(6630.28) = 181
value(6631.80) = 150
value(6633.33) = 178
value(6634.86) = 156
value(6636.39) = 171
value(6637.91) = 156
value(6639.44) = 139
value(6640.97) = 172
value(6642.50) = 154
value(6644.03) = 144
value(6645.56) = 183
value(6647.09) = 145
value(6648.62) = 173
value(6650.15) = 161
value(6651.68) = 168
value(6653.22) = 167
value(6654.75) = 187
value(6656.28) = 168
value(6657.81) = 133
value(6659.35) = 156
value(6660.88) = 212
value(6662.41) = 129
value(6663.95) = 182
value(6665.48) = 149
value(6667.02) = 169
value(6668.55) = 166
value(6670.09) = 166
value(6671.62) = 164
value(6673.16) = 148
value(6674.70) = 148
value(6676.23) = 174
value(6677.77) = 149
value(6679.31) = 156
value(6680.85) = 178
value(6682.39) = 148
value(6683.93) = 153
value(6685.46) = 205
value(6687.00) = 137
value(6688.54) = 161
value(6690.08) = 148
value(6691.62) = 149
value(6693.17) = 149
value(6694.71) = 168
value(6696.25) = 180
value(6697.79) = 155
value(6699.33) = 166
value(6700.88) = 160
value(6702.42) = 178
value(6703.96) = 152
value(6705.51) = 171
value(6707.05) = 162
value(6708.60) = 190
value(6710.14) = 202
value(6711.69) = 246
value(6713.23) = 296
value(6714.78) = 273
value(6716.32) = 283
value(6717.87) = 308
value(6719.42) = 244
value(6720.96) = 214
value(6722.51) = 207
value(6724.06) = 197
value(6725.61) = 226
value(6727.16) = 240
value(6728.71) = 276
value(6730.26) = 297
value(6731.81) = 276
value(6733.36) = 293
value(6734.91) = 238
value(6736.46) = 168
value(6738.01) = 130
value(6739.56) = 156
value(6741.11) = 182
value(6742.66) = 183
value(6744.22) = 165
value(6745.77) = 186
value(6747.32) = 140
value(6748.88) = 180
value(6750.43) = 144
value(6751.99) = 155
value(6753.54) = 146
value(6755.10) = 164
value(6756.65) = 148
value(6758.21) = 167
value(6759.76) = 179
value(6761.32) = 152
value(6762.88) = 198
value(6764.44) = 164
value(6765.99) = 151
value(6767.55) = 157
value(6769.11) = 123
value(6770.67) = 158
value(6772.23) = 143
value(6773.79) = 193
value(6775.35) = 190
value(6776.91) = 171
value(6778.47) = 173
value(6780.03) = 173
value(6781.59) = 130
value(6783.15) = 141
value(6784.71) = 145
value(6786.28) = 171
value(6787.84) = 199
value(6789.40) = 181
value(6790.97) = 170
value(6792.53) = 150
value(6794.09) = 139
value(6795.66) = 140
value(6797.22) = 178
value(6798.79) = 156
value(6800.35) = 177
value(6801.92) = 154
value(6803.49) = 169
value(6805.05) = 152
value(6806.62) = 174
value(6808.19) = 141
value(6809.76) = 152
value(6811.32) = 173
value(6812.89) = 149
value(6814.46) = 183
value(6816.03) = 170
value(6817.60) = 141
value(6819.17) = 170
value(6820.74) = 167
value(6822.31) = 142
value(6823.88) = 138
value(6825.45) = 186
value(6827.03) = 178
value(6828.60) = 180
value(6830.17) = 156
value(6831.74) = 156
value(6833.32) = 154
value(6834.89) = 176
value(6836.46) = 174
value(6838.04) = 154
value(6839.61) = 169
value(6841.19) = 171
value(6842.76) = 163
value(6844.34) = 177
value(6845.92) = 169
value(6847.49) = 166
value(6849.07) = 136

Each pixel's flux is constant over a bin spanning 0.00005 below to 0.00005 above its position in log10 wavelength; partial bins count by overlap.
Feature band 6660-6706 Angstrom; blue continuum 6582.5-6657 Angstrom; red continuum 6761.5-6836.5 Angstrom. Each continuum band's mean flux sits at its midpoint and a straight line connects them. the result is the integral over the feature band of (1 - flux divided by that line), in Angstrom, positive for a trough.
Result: 4.6 Angstrom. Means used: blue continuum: 190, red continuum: 162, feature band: 162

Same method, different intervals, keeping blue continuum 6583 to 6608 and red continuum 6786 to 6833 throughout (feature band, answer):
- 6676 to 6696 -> 4.65 Angstrom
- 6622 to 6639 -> 4.95 Angstrom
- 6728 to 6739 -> -2.70 Angstrom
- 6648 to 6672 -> 5.75 Angstrom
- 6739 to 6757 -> 2.20 Angstrom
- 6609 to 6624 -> 4.77 Angstrom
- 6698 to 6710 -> 1.90 Angstrom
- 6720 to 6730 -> -1.90 Angstrom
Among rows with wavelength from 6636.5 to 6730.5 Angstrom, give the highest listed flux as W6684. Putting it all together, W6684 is 308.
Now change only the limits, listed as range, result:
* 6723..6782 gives 297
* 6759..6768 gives 198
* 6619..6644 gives 202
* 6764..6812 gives 199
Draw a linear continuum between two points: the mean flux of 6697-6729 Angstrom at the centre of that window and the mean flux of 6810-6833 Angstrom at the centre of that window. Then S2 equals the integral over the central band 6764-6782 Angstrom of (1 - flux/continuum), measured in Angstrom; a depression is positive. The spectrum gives 2.4 Angstrom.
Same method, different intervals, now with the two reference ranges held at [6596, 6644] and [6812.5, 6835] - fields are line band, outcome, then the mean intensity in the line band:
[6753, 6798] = 0.3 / 162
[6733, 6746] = -1.8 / 186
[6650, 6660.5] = -0.1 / 165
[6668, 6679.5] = 0.3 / 159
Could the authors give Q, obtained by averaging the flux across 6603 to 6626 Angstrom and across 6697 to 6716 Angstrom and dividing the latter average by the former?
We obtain 1.2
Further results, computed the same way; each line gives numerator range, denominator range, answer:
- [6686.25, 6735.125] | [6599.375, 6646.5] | 1.30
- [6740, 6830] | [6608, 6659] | 1.02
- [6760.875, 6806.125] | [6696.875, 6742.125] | 0.75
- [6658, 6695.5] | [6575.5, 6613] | 0.63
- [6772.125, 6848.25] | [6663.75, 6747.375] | 0.86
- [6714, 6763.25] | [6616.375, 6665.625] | 1.26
